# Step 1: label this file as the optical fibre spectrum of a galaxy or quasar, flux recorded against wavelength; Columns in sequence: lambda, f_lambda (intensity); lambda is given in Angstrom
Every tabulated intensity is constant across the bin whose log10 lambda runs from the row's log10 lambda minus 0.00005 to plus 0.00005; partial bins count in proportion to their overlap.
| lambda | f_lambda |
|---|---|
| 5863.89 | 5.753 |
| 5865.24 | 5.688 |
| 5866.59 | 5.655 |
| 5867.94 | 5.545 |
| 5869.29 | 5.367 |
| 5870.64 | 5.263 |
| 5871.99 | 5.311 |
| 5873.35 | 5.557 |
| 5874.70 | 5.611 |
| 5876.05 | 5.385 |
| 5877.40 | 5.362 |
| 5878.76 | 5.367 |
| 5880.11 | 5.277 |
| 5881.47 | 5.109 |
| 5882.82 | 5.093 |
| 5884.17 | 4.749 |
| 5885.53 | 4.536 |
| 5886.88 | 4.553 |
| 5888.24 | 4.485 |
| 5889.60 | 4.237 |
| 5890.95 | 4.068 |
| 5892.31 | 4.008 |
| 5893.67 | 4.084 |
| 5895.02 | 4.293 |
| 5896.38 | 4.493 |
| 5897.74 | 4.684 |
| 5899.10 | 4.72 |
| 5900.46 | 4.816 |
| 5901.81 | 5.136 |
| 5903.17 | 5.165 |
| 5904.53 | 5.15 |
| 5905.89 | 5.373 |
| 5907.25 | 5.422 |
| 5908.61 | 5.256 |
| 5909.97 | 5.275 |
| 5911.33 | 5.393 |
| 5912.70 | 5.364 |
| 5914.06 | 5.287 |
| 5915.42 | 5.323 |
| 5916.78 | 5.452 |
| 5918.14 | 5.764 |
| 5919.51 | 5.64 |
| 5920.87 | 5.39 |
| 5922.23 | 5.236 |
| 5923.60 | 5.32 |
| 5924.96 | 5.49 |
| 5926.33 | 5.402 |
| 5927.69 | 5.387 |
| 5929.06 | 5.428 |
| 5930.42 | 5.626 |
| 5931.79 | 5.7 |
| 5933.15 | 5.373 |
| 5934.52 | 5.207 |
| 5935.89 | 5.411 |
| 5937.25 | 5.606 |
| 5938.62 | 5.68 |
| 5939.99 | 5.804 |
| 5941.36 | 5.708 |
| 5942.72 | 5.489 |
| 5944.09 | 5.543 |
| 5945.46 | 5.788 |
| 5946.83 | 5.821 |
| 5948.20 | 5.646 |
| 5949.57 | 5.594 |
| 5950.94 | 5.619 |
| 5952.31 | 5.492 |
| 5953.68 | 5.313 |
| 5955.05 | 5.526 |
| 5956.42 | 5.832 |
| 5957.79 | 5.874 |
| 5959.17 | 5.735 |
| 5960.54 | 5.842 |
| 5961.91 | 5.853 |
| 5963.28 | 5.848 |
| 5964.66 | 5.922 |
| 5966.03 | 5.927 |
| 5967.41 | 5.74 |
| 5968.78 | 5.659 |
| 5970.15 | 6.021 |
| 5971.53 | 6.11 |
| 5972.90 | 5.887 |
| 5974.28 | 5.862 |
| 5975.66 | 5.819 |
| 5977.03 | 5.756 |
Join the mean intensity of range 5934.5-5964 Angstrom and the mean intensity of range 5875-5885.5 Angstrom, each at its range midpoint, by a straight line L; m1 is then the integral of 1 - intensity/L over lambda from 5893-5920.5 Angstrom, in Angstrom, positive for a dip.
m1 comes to 1.3 Angstrom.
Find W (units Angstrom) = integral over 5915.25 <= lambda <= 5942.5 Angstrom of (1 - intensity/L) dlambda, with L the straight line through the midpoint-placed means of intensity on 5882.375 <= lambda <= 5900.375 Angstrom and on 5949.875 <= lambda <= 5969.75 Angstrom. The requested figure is -1.83 Angstrom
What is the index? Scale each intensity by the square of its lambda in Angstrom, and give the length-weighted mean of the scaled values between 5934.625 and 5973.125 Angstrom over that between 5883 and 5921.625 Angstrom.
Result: 1.2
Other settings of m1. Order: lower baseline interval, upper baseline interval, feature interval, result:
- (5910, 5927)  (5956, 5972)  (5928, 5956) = 0.4 Angstrom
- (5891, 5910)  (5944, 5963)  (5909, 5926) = -1.1 Angstrom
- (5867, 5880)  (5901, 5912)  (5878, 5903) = 3.2 Angstrom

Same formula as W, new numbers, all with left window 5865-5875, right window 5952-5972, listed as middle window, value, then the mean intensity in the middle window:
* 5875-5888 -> 1.1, 5.05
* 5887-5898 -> 2.5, 4.29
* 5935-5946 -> 0.2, 5.62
